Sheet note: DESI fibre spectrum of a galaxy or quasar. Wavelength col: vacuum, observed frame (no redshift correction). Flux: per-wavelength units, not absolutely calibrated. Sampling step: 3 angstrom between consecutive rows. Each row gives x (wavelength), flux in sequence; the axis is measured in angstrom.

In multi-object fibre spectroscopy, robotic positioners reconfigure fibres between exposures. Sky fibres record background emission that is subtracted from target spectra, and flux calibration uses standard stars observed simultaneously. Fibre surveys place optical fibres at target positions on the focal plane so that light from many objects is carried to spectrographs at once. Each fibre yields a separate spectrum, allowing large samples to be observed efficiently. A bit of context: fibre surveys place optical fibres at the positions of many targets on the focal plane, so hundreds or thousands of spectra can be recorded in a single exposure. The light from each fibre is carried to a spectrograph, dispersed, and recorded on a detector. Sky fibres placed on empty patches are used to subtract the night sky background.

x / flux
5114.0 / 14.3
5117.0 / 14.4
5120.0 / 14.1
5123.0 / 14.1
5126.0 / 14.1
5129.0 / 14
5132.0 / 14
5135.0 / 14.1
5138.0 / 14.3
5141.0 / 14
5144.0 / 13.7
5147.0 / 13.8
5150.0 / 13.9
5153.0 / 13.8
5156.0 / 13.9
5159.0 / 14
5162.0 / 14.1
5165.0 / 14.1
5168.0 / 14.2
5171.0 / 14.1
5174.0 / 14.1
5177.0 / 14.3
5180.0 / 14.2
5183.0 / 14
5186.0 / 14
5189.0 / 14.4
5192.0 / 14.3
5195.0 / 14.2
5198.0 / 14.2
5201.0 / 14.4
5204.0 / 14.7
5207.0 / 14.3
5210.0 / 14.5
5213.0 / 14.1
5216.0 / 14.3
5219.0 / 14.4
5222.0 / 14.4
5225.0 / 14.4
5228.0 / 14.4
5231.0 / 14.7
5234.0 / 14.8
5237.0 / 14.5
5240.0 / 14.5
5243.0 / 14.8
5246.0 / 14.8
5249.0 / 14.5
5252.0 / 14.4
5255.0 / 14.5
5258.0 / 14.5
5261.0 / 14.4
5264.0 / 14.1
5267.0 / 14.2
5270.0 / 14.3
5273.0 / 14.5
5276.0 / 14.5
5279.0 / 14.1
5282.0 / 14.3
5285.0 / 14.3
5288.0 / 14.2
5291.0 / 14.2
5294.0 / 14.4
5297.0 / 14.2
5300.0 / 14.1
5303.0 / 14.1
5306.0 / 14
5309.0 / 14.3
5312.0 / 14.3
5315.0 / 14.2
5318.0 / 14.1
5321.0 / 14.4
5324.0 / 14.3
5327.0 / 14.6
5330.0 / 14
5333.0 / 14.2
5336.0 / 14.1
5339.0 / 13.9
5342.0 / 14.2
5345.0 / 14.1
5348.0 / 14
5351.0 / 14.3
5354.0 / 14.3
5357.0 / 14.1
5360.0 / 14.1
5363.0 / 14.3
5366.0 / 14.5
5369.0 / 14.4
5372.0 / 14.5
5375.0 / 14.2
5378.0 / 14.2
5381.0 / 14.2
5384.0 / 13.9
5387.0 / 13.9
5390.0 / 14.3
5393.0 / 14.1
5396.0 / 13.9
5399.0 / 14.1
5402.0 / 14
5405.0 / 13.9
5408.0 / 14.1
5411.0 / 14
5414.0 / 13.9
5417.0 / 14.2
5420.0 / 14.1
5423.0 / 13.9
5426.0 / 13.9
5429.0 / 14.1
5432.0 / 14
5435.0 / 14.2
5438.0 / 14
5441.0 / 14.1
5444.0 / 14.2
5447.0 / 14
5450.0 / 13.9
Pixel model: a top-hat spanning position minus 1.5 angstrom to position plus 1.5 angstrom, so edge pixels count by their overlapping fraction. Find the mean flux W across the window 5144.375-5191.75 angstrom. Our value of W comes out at 14.1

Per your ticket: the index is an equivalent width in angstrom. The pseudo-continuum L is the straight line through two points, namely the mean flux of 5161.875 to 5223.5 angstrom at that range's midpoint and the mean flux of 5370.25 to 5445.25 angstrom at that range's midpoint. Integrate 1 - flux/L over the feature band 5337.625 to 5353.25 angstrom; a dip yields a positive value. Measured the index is 0.0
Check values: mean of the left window 14.3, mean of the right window 14.1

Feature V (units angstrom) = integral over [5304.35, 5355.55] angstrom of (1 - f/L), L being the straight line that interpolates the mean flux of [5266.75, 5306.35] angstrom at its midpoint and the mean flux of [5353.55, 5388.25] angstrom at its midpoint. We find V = 0.14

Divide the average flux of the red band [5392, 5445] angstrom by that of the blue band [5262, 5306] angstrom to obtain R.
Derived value 0.99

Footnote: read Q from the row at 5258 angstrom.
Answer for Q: 14.5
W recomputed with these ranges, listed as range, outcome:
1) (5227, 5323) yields 14.4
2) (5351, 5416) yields 14.1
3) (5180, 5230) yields 14.3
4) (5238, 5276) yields 14.5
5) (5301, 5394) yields 14.2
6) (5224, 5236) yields 14.6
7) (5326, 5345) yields 14.2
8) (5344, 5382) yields 14.2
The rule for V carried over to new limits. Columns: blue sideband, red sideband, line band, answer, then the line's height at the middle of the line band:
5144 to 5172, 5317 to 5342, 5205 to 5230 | -0.6 angstrom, 14.1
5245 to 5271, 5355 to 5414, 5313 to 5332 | 0.0 angstrom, 14.3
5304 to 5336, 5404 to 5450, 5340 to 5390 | -0.2 angstrom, 14.1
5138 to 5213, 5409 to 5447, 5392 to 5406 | 0.1 angstrom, 14.1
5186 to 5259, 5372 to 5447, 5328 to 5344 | 0.1 angstrom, 14.2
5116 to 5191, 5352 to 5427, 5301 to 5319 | -0.1 angstrom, 14.1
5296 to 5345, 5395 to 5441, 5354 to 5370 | -0.2 angstrom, 14.1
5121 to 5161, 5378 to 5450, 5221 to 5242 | -0.8 angstrom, 14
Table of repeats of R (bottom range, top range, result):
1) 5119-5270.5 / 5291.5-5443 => 0.99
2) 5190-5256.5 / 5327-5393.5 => 0.98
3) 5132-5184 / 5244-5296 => 1.02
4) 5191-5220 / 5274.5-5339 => 0.99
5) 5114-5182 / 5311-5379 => 1.01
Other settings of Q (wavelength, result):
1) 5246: 14.8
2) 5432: 14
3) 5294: 14.4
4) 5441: 14.1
